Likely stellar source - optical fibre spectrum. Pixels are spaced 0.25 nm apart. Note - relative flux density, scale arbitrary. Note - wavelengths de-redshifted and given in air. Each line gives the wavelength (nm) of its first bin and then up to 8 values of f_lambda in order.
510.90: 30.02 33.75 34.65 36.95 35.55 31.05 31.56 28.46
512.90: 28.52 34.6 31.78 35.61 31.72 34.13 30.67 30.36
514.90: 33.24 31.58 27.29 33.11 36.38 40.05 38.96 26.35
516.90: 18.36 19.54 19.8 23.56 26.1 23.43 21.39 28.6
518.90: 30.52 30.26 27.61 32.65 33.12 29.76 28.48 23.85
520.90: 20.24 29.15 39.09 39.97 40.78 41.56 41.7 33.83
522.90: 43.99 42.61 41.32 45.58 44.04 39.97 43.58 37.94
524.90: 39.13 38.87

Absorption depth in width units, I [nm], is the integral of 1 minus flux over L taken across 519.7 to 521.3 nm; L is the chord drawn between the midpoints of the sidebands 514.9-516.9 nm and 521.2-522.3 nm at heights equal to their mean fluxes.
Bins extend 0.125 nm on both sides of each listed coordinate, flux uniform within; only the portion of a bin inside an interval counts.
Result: 0.43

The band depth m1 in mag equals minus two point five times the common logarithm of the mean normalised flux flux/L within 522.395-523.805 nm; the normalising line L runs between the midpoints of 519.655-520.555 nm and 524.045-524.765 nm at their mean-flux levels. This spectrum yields -0.110 mag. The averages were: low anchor 30.5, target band 41.5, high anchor 40.5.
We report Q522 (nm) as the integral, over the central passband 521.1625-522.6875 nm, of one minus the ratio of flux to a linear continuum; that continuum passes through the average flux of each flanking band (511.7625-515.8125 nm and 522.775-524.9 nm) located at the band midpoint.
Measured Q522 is 0.04 nm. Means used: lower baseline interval 31.9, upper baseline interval 42.2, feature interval 39.1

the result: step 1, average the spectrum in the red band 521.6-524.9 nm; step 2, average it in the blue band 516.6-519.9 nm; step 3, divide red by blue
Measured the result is 1.62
